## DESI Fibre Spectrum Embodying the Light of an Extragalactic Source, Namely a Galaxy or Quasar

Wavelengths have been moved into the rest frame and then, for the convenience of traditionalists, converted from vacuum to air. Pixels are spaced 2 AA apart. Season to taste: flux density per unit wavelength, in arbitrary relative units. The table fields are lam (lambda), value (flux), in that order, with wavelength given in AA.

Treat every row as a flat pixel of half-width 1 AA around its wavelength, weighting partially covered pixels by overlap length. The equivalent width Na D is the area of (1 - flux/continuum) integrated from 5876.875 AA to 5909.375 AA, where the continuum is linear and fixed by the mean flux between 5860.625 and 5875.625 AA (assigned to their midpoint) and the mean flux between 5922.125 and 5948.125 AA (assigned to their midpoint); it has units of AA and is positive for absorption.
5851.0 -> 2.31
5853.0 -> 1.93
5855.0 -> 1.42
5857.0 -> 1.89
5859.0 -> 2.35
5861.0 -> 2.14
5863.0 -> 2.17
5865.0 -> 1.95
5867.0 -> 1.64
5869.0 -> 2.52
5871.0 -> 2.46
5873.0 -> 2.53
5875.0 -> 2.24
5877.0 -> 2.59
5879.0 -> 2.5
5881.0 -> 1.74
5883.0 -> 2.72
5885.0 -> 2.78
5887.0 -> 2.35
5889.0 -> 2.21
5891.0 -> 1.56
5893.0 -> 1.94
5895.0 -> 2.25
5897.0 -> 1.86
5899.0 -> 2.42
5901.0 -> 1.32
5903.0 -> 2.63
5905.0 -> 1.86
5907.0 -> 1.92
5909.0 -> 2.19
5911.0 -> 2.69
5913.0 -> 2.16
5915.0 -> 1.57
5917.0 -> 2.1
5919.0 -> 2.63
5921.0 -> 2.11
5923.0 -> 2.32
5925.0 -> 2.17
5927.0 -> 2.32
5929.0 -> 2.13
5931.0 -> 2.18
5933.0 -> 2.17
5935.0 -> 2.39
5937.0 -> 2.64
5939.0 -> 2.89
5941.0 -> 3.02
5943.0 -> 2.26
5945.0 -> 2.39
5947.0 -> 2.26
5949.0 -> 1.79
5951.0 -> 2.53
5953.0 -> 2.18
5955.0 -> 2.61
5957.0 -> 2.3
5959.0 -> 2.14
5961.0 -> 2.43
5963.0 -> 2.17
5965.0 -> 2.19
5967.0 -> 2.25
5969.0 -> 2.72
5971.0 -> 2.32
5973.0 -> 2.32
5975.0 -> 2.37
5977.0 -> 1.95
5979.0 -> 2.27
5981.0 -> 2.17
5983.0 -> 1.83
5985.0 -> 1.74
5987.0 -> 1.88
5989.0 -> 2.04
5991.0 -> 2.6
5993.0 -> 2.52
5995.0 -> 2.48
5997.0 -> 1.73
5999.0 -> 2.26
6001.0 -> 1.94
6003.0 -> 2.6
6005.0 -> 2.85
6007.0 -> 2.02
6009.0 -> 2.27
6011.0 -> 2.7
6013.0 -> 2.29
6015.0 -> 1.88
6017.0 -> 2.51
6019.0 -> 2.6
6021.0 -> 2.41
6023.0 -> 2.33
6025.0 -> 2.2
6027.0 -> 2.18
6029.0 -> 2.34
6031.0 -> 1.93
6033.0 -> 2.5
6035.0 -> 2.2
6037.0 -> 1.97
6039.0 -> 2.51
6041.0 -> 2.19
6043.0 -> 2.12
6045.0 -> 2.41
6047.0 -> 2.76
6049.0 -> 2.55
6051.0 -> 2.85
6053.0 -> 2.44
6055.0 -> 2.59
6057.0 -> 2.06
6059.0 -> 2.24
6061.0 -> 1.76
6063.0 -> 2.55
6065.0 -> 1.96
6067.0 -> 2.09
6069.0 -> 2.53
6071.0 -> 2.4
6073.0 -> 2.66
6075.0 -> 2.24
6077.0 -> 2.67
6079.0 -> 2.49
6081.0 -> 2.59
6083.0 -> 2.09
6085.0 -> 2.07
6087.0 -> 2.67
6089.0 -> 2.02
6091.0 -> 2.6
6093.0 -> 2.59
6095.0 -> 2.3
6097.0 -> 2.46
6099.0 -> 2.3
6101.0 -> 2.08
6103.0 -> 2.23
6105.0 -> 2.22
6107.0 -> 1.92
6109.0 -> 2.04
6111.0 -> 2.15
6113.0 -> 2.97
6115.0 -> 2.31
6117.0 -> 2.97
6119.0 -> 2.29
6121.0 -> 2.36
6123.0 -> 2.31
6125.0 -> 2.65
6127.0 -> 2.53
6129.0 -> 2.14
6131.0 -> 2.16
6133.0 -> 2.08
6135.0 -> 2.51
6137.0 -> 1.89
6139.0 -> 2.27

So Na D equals 1.7 AA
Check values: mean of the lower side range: 2.21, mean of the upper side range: 2.39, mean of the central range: 2.16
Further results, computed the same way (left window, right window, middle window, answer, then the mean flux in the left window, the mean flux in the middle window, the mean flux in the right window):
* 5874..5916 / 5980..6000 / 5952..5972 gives -1.8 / 2.17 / 2.33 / 2.12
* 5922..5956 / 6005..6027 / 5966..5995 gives 1.6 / 2.37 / 2.22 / 2.34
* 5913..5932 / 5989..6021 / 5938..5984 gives -1.5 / 2.17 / 2.32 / 2.34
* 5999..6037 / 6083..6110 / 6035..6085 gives -1.5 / 2.31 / 2.35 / 2.26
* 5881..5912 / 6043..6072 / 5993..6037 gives 0.3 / 2.17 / 2.29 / 2.36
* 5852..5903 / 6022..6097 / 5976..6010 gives 1.3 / 2.15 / 2.19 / 2.34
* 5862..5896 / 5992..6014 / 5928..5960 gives -1.1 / 2.24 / 2.37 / 2.33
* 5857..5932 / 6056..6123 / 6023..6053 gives -0.6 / 2.19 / 2.34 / 2.33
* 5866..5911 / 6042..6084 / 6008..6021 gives -0.2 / 2.2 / 2.38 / 2.38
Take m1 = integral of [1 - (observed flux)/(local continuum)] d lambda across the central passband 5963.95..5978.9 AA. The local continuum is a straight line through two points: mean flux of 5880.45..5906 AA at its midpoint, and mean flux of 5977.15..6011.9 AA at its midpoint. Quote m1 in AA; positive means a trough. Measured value -0.7 AA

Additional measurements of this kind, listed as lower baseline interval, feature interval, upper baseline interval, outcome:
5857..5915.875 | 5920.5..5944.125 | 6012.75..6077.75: -1.8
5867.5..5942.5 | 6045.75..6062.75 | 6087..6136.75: -0.7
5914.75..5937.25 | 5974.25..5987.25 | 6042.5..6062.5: 1.5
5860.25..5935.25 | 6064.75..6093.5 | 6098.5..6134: -1.1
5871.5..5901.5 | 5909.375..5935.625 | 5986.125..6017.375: 0.2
